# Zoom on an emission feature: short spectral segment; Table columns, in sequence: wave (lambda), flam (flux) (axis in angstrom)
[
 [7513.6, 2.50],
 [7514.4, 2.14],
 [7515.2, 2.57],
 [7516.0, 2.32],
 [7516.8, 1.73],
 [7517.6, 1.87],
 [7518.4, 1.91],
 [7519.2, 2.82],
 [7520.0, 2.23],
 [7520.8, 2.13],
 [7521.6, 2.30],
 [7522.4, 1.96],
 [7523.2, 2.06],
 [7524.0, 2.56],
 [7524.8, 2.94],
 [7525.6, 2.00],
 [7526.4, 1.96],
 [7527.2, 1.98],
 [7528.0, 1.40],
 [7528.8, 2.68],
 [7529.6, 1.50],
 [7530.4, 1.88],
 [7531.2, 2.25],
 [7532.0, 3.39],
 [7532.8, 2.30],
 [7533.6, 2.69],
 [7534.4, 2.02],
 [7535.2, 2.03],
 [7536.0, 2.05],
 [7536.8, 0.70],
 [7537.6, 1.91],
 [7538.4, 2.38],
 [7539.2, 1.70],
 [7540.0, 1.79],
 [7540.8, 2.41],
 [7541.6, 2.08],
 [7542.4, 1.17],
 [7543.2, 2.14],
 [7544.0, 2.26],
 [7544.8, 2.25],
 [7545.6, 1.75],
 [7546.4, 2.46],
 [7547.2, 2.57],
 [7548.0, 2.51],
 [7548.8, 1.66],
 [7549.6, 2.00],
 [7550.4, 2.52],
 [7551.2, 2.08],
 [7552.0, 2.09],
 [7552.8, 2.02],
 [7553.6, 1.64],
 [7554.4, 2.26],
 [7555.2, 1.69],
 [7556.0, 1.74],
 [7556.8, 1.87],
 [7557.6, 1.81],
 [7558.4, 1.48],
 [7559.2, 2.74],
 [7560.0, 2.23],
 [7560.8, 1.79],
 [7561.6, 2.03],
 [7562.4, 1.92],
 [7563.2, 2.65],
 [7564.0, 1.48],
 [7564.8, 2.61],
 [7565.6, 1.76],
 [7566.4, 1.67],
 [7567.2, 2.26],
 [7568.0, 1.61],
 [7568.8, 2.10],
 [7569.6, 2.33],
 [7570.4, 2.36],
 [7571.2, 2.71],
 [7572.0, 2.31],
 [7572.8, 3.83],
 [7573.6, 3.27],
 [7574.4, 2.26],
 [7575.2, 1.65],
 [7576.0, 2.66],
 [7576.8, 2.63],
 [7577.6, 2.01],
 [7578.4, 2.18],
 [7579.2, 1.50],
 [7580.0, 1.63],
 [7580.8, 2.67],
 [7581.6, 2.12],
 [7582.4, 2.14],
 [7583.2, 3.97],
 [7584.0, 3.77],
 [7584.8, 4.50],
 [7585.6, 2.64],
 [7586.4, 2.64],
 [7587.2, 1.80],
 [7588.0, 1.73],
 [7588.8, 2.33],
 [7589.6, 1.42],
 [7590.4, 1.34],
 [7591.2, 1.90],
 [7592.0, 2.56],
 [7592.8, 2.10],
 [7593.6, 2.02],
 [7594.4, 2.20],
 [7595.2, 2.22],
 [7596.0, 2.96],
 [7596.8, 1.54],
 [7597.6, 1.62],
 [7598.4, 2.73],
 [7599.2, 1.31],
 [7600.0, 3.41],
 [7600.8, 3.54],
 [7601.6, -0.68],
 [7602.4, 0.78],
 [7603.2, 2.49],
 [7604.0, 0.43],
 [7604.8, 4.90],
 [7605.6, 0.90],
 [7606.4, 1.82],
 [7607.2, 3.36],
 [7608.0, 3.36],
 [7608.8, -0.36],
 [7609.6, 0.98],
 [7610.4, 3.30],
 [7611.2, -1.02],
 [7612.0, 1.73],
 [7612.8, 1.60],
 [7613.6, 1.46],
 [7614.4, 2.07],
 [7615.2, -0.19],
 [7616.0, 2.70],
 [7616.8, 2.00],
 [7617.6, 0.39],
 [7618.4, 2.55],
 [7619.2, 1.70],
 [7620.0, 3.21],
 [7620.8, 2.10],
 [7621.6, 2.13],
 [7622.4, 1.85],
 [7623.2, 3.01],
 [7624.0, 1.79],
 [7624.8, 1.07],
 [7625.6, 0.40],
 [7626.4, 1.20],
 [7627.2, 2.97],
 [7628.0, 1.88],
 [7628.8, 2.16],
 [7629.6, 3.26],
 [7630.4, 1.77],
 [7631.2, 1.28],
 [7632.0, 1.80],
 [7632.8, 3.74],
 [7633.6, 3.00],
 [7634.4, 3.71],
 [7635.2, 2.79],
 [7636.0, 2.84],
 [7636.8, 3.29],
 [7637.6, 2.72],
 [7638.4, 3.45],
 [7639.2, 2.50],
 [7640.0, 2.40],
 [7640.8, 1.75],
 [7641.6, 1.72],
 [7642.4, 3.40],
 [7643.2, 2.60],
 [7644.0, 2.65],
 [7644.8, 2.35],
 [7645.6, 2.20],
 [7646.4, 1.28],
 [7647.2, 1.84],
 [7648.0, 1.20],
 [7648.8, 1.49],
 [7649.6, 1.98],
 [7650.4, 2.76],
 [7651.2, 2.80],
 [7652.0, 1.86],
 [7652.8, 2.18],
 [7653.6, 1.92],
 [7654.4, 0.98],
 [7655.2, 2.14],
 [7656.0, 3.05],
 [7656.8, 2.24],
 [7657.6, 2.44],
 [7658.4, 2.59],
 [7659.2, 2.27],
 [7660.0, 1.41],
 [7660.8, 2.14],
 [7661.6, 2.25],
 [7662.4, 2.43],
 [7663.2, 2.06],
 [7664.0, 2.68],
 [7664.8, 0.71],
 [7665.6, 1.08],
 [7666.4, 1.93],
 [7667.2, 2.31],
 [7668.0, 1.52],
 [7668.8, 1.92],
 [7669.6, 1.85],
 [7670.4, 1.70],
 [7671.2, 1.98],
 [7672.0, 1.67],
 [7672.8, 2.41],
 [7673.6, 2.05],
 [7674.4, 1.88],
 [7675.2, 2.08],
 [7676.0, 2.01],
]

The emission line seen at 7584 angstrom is [S II]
